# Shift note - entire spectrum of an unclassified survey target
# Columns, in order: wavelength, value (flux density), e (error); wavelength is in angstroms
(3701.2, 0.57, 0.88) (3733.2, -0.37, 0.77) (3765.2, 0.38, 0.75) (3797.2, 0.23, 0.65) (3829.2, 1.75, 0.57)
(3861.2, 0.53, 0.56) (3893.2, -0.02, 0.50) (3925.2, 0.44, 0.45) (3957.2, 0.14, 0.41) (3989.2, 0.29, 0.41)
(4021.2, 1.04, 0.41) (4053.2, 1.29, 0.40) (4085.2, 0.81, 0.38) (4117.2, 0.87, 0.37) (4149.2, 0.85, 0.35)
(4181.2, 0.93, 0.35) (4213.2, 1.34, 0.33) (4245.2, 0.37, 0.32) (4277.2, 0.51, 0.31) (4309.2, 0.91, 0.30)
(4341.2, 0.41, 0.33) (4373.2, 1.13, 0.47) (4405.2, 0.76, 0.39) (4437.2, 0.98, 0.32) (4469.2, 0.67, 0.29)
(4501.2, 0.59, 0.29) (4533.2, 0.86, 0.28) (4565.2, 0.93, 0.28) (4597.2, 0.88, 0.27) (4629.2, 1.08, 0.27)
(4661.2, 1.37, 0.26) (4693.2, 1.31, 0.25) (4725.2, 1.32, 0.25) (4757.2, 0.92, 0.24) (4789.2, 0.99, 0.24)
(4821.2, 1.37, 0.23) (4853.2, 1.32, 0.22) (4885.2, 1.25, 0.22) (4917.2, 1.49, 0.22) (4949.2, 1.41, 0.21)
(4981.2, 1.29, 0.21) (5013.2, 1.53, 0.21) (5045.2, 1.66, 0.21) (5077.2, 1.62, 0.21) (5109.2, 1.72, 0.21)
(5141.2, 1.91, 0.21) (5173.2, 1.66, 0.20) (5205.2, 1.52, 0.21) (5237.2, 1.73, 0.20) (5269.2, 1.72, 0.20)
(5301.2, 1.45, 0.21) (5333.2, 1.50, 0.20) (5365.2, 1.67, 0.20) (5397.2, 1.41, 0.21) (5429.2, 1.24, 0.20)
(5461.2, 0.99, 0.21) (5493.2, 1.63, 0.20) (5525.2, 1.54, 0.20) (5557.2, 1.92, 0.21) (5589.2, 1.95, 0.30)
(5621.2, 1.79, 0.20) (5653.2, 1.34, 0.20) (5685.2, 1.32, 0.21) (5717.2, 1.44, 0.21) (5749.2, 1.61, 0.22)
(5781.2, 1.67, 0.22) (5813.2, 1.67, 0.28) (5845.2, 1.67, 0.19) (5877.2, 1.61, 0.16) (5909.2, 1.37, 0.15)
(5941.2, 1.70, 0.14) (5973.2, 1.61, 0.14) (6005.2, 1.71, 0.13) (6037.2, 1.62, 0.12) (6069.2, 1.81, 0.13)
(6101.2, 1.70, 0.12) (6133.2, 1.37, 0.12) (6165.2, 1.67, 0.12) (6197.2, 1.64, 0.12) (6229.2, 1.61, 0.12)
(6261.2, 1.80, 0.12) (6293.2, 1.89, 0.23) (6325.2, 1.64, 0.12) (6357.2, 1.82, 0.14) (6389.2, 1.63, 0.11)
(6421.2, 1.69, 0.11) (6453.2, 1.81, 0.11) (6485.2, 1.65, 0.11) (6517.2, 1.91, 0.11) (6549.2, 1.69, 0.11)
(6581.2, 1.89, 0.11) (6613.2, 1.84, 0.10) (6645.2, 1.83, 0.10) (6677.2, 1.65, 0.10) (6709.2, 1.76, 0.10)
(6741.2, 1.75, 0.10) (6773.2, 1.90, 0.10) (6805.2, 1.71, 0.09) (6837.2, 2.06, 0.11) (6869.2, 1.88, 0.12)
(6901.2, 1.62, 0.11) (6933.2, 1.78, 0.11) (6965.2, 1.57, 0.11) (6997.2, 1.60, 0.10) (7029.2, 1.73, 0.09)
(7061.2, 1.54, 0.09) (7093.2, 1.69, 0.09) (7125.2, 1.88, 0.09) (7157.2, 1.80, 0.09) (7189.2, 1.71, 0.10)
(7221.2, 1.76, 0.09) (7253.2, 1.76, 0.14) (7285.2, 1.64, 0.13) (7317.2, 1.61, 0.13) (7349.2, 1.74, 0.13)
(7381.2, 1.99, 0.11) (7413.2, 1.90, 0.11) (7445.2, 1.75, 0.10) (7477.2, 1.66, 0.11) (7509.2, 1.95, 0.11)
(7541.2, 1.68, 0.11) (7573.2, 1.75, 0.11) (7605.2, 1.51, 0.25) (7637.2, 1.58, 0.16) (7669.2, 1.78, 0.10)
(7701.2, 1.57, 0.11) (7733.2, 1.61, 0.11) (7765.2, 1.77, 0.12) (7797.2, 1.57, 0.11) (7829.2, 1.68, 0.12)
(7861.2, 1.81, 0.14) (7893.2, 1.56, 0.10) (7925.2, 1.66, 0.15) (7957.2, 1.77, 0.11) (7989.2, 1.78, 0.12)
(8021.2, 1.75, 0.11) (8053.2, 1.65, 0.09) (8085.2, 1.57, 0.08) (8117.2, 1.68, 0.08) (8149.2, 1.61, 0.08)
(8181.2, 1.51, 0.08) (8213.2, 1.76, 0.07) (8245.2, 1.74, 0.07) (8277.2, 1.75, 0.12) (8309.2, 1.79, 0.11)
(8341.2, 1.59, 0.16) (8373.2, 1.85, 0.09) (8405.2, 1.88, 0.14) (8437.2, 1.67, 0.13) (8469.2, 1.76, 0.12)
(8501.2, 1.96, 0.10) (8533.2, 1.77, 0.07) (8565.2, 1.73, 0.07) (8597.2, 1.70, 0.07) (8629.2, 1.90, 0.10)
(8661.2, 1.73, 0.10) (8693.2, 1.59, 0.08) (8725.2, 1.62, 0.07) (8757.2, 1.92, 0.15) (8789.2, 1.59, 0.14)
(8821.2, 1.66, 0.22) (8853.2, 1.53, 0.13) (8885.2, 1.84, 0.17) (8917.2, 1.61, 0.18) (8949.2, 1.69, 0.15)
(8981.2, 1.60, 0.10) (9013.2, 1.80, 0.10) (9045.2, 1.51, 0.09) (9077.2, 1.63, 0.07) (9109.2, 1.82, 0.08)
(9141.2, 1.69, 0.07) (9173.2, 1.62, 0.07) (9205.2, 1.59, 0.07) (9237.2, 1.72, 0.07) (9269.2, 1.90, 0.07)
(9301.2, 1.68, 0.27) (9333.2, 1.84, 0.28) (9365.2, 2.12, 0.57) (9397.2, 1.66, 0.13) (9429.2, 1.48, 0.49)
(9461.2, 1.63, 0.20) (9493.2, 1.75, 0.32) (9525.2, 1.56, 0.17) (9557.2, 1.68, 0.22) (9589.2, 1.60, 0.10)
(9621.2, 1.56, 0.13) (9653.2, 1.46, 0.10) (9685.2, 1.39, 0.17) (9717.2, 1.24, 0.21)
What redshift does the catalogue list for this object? 0.13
